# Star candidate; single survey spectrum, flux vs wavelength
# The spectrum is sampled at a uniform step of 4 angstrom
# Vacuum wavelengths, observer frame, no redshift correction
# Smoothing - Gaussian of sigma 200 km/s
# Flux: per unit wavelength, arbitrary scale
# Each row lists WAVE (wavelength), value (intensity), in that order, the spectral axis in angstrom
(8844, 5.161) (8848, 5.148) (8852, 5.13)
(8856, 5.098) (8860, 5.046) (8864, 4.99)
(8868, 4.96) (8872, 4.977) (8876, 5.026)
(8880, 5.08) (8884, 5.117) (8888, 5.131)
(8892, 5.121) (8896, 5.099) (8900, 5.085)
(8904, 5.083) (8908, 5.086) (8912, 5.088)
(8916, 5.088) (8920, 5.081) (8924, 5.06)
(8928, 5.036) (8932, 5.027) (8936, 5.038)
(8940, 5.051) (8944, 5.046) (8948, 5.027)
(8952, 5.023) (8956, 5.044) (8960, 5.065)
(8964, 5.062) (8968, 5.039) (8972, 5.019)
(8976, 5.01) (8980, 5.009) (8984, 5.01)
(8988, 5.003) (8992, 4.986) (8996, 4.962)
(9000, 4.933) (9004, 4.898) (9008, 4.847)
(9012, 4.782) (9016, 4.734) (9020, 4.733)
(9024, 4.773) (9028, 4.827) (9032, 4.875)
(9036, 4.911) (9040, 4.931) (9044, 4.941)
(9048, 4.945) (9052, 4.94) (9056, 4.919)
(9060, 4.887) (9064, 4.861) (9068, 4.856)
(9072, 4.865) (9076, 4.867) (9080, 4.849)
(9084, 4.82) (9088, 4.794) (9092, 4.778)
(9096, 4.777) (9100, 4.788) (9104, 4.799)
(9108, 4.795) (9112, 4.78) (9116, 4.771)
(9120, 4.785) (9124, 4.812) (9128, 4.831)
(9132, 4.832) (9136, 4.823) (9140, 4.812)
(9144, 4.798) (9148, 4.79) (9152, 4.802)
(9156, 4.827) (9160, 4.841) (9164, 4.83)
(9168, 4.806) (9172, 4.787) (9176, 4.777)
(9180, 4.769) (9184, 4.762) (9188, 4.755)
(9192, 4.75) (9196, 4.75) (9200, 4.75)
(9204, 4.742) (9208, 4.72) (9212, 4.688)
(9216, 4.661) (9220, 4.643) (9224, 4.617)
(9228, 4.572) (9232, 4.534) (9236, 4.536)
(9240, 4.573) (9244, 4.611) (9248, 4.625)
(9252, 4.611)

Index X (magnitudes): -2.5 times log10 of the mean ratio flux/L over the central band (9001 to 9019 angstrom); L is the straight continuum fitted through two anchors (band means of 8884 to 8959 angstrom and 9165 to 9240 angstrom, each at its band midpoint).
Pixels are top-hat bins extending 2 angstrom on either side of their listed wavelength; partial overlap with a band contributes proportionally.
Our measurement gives 0.03 mag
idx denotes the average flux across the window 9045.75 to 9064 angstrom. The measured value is 4.92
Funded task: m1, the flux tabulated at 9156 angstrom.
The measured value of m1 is 4.827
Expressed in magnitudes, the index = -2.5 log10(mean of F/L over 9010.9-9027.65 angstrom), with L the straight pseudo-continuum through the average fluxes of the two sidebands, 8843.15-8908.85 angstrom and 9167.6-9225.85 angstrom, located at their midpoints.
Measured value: 0.04 mag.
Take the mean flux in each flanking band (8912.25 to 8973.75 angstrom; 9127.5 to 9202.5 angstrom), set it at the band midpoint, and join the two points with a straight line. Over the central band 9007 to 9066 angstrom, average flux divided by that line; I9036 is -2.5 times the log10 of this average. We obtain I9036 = 0.02 mag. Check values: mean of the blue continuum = 5.05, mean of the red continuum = 4.79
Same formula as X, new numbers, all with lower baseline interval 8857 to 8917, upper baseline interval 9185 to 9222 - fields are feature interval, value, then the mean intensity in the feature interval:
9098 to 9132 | 0.00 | 4.8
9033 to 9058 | -0.01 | 4.93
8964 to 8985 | -0.01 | 5.02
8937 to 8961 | -0.01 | 5.04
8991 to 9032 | 0.02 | 4.85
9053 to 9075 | 0.00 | 4.88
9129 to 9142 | -0.01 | 4.82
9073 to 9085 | 0.00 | 4.85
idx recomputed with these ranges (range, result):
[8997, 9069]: 4.87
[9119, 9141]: 4.82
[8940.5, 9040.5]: 4.94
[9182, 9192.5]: 4.76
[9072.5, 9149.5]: 4.81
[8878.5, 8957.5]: 5.07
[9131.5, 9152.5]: 4.81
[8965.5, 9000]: 5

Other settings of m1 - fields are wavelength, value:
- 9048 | 4.945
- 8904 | 5.083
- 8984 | 5.01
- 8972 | 5.019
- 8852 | 5.13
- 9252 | 4.611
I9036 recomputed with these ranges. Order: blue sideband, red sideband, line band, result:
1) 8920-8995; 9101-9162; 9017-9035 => 0.03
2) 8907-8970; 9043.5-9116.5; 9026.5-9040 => 0.01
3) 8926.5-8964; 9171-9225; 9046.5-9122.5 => 0.01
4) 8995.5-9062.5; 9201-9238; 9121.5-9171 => -0.02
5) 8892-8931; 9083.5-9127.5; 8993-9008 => 0.01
